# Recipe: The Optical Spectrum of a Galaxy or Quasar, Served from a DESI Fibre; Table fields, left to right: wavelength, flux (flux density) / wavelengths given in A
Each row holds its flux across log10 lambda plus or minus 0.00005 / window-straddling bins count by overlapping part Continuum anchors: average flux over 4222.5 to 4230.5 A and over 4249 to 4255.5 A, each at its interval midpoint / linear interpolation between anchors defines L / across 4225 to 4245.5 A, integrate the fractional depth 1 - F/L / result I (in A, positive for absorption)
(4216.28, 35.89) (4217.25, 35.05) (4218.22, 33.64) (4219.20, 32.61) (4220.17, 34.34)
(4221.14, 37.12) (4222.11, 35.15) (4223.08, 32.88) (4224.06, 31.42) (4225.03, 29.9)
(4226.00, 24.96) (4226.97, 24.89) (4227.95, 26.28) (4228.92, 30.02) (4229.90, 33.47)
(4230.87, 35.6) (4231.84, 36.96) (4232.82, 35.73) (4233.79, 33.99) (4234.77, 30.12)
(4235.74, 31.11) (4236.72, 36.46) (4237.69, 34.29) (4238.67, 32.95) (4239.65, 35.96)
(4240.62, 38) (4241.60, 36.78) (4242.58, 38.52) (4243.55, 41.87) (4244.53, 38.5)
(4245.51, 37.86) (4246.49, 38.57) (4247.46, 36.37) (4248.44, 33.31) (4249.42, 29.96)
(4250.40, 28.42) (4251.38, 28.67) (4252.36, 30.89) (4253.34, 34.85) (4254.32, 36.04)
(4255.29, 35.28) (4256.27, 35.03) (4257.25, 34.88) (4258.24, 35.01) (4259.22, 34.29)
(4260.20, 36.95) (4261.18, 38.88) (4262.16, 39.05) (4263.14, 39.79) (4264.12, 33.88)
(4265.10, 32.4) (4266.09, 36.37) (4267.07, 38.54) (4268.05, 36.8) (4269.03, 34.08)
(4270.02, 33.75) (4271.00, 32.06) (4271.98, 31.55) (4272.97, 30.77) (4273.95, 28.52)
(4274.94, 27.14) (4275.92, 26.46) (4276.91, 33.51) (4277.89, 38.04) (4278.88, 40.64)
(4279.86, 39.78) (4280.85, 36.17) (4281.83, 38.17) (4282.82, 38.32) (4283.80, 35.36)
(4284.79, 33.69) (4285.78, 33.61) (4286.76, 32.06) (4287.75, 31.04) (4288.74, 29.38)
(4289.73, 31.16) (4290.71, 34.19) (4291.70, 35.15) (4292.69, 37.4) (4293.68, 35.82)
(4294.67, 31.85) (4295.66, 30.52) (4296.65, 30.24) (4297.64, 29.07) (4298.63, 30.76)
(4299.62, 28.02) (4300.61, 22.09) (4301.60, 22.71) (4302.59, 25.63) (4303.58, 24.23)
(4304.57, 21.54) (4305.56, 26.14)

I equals -2.4 A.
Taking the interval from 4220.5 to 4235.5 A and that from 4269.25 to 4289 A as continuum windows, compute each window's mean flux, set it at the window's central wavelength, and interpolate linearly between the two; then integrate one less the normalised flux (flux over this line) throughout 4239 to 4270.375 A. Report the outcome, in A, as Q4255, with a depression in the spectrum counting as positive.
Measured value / -2.7 A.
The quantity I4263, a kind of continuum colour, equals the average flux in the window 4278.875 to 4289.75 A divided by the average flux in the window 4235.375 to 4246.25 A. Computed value 0.95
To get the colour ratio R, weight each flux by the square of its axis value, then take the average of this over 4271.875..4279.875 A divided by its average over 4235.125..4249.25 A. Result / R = 0.91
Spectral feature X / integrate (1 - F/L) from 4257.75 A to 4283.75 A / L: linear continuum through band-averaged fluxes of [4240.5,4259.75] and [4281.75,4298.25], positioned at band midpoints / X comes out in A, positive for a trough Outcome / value -0.7 A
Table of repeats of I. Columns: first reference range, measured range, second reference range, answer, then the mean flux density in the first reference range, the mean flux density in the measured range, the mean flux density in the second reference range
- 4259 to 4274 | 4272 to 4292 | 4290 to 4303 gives -0.63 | 35.1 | 33.6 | 30.3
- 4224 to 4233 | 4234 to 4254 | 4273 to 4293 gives -1.92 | 30.7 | 34.7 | 33.9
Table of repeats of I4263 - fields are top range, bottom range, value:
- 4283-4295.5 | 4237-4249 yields 0.91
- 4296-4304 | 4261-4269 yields 0.73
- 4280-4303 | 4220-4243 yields 0.96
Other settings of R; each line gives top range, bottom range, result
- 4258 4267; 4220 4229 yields 1.21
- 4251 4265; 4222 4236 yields 1.14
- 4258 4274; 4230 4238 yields 1.04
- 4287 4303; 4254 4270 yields 0.86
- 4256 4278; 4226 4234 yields 1.10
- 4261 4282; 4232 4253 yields 1.01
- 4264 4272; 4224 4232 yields 1.17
